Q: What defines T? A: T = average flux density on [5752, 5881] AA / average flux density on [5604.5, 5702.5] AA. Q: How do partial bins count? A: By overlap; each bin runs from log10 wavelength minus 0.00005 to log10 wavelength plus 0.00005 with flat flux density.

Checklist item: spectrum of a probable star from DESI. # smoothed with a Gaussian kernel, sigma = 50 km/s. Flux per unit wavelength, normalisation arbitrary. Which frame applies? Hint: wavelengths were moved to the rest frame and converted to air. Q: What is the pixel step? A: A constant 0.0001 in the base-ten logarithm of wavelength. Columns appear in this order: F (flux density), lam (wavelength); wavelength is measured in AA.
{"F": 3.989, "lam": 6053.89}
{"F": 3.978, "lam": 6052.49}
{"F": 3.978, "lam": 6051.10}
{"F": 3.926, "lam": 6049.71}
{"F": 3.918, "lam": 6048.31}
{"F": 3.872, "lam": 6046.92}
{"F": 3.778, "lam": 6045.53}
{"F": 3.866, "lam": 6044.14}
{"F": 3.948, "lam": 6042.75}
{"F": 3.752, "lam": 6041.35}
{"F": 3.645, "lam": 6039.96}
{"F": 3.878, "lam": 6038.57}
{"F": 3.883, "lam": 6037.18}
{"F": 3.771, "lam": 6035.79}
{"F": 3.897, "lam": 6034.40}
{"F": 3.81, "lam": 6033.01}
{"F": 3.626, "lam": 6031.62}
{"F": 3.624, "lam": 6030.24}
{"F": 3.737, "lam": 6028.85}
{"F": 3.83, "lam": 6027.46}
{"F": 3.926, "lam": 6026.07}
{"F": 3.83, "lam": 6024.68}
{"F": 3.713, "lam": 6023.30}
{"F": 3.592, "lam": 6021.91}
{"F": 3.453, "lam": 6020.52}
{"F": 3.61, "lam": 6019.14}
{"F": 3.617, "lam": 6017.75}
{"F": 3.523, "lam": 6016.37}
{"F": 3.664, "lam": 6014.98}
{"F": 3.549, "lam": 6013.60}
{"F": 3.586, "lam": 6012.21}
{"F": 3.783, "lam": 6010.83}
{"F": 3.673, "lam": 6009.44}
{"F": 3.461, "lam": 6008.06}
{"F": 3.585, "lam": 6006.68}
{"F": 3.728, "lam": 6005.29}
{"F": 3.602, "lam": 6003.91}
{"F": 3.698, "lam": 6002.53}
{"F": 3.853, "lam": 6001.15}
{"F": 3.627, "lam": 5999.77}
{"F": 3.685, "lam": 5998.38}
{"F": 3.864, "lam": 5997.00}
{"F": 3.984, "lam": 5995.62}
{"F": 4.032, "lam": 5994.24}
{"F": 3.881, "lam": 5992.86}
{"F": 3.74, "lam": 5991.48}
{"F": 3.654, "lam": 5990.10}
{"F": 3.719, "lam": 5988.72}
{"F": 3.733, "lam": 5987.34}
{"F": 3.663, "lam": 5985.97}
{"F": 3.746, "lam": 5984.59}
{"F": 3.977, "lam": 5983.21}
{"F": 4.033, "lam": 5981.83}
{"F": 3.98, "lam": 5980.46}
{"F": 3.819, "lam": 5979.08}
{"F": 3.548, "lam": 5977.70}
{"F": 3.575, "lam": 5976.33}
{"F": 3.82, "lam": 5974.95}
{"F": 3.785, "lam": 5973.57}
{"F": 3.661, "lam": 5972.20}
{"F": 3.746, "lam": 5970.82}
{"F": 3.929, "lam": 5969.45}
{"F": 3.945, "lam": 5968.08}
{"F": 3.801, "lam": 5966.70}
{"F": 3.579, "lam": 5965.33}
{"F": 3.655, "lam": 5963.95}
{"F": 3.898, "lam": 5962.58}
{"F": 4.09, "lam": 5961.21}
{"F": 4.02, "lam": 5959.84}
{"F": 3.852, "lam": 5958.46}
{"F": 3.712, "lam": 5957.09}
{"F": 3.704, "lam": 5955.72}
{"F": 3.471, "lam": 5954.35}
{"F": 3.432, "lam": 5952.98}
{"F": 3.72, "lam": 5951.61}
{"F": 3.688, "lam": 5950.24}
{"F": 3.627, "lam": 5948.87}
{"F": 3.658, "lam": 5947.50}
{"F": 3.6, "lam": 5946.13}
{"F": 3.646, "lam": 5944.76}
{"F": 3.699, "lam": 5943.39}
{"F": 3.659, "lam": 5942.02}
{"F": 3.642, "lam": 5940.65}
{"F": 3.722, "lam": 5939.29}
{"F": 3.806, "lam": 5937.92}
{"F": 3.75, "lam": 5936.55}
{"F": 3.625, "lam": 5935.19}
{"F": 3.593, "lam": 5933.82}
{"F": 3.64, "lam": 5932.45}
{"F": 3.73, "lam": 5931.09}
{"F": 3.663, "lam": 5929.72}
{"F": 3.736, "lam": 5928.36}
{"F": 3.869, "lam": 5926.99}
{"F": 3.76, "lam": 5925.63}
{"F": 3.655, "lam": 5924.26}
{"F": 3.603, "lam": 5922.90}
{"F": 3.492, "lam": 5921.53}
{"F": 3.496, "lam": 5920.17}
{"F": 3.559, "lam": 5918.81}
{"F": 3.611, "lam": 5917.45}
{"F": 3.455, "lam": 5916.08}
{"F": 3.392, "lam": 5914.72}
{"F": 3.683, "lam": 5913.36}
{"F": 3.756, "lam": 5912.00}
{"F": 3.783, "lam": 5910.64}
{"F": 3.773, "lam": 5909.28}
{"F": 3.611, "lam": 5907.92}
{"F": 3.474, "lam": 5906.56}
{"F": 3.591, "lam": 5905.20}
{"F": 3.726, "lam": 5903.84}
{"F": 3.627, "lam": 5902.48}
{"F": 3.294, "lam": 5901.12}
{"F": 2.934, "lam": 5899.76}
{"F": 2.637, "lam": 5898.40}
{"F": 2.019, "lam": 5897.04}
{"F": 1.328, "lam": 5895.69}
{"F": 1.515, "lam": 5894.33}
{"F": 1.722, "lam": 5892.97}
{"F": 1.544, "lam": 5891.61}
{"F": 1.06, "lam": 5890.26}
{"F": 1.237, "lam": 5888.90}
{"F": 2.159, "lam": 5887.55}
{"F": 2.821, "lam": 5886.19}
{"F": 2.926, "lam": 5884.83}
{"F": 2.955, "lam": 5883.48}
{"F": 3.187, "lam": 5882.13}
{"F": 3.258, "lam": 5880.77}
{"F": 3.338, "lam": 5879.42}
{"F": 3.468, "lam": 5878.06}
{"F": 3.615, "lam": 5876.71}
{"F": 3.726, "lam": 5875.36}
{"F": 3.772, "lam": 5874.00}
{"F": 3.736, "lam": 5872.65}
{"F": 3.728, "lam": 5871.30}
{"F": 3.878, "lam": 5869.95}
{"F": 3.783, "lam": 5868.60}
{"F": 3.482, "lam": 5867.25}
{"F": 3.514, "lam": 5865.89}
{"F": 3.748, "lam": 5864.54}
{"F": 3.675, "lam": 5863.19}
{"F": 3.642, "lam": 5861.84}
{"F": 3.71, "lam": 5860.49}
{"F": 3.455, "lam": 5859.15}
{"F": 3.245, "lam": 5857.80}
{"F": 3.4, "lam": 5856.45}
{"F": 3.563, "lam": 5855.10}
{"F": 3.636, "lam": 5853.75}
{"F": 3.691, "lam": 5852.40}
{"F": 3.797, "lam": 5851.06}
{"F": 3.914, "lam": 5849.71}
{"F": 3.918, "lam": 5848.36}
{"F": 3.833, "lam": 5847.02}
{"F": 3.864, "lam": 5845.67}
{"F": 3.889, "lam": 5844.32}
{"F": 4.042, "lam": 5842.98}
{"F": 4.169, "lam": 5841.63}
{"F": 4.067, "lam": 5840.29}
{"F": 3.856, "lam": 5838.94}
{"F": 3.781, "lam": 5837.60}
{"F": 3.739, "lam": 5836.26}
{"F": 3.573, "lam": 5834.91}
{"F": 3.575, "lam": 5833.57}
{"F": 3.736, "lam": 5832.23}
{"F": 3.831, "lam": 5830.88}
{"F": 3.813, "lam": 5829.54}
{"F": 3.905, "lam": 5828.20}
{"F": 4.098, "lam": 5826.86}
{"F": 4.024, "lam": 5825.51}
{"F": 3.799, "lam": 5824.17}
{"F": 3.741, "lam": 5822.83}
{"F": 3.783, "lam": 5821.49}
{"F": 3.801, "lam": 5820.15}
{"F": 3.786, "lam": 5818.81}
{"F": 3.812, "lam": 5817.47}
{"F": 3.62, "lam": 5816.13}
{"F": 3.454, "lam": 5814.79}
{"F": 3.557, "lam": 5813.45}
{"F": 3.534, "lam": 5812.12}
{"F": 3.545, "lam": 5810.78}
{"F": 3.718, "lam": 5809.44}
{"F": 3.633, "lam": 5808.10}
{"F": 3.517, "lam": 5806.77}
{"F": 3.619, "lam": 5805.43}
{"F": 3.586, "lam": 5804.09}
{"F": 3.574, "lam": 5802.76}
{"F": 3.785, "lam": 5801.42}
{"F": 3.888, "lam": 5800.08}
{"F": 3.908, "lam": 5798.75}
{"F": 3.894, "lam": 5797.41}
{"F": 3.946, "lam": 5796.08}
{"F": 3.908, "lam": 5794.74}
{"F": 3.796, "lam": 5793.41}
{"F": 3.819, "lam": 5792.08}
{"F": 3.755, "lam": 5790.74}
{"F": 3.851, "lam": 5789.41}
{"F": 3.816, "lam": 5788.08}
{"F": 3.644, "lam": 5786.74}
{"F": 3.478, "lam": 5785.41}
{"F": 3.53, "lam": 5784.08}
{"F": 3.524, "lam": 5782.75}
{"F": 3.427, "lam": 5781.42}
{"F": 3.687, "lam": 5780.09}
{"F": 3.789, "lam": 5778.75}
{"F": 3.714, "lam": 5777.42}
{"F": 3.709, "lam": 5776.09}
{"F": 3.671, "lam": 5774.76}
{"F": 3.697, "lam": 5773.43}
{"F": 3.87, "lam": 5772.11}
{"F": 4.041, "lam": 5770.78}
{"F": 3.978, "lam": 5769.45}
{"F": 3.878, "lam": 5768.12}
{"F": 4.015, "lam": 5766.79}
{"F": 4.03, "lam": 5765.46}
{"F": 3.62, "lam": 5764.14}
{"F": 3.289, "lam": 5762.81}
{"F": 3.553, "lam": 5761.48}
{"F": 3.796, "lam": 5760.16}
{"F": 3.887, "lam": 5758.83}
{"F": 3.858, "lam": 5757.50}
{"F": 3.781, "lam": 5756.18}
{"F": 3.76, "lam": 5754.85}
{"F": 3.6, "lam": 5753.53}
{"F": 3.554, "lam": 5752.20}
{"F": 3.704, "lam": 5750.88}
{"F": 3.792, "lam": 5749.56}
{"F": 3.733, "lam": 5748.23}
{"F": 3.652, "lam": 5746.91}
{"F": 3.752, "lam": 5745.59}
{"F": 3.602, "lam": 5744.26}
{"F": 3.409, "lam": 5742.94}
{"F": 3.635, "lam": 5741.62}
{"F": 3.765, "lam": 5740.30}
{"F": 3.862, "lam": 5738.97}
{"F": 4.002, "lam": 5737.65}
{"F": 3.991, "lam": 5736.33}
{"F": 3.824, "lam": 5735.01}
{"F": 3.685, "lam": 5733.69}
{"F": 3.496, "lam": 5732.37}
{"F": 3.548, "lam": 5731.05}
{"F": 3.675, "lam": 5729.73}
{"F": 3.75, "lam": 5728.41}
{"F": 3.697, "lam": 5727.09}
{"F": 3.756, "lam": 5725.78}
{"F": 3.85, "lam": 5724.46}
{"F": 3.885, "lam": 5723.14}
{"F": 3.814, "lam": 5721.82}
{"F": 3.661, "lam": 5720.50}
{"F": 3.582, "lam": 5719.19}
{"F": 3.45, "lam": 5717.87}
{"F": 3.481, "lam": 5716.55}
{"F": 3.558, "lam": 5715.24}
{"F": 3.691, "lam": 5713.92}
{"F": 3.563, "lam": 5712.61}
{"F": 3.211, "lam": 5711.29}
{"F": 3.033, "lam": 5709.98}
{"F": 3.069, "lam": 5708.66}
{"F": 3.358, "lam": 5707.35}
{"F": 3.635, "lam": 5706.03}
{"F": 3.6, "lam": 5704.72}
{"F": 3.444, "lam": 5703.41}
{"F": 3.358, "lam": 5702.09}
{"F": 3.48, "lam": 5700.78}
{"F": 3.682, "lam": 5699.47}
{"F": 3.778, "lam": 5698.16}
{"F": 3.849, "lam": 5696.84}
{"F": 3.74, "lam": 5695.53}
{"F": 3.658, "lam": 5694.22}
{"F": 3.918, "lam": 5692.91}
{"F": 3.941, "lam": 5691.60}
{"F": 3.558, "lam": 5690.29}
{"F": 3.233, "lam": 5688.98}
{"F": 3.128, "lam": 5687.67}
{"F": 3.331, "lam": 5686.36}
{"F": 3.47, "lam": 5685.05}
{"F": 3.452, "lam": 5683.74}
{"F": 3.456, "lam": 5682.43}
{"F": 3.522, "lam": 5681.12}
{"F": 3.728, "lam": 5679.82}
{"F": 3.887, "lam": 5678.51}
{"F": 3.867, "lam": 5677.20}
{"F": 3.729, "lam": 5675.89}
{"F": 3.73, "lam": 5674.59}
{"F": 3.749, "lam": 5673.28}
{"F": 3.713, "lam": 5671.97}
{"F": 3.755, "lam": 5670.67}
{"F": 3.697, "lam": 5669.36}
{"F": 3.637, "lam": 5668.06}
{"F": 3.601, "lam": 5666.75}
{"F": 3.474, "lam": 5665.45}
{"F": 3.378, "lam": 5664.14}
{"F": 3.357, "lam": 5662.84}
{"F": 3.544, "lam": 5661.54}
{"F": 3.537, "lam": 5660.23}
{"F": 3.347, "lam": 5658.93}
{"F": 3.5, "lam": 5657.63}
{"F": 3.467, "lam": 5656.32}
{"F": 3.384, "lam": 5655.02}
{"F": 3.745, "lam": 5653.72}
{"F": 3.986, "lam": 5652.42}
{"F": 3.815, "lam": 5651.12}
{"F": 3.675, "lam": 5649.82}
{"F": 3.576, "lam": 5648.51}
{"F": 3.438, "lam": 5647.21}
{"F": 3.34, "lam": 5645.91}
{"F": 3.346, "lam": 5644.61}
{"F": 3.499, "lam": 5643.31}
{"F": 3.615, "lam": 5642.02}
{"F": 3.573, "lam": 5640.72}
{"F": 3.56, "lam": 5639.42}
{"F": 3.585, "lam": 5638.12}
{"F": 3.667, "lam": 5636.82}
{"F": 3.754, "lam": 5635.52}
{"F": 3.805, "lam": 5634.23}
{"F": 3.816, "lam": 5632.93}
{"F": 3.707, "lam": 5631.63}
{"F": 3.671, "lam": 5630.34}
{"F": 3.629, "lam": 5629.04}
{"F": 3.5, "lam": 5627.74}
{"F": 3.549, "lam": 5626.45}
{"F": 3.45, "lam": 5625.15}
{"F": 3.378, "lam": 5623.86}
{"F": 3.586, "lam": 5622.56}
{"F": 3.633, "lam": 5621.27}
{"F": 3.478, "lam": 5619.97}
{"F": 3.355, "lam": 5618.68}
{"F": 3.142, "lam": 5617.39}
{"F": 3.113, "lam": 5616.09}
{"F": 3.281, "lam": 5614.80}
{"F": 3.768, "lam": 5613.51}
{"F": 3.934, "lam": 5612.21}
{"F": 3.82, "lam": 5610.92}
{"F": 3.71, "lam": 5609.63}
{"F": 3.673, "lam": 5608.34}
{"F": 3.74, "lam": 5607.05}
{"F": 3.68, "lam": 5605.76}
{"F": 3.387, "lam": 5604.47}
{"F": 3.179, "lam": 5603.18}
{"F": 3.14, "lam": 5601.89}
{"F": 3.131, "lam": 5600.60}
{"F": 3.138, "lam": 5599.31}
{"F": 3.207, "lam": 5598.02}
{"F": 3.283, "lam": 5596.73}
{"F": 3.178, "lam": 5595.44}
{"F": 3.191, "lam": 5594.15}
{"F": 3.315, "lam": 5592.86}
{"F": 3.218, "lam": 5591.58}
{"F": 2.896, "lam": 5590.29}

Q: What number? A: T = 1.0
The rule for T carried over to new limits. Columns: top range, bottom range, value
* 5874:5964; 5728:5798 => 0.89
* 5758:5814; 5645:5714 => 1.05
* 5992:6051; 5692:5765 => 1.03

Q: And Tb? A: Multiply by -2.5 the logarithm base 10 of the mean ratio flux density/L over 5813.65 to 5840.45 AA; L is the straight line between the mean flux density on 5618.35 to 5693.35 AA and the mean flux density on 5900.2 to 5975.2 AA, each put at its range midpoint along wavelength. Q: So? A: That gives -0.04 mag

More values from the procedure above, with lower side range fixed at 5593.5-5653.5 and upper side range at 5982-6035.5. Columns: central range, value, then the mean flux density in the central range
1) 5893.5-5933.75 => 0.10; 3.36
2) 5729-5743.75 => -0.04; 3.72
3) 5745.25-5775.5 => -0.05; 3.76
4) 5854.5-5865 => 0.03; 3.55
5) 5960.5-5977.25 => -0.03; 3.79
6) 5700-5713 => 0.06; 3.37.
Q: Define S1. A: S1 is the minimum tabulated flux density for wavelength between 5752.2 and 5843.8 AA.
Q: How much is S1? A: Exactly 3.289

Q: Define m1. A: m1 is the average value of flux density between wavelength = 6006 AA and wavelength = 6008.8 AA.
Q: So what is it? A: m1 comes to 3.53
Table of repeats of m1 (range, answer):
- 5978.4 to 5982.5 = 3.95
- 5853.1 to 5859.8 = 3.46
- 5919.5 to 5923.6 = 3.53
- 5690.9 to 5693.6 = 3.92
